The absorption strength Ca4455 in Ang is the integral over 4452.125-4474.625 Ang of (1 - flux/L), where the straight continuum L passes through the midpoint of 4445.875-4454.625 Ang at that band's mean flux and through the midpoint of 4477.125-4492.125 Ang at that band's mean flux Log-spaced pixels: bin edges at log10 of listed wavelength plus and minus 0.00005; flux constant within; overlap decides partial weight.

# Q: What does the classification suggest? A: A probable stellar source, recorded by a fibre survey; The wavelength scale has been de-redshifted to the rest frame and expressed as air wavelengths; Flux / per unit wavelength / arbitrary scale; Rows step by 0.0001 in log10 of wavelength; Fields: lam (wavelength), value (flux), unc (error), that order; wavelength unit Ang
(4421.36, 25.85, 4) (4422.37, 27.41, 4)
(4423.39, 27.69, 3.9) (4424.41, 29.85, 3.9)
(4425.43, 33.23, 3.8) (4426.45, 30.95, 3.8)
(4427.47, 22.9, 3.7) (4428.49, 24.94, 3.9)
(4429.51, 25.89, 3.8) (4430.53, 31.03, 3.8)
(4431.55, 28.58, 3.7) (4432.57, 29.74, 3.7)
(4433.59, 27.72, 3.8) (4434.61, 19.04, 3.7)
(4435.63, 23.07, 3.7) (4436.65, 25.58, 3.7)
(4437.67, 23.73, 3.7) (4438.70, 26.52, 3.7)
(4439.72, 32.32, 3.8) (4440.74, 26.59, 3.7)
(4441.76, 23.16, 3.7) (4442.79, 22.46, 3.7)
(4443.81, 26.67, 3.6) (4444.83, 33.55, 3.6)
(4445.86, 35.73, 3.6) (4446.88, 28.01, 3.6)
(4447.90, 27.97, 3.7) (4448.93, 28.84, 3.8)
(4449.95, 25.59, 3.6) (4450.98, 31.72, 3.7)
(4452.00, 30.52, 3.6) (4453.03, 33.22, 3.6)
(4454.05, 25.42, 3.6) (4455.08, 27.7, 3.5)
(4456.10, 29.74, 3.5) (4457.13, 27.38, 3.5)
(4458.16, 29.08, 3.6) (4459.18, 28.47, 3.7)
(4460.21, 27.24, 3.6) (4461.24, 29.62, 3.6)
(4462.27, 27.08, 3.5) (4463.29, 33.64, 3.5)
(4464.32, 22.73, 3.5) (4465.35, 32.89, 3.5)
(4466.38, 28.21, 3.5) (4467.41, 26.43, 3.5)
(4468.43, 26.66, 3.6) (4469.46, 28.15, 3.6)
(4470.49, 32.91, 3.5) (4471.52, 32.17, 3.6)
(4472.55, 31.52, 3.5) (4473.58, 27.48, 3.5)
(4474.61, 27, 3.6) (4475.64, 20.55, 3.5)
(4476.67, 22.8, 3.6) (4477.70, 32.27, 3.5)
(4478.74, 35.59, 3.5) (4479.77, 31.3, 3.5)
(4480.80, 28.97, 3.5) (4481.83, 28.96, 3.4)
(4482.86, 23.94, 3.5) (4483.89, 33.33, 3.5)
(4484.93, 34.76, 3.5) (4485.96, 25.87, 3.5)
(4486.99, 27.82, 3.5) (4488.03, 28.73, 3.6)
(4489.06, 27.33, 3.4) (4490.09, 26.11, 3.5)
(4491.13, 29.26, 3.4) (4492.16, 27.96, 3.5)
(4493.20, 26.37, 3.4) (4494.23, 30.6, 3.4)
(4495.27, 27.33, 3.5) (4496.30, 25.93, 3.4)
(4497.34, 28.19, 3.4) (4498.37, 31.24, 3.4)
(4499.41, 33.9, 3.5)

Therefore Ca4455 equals 0.3 Ang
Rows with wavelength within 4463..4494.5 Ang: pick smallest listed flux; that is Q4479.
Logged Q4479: 20.55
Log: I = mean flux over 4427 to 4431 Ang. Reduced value 26.2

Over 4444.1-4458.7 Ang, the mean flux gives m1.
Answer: 29.6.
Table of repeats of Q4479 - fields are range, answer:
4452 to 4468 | 22.73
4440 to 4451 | 22.46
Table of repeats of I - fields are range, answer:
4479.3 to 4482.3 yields 29.8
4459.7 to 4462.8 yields 28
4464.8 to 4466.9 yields 30.3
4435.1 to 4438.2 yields 24.1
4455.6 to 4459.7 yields 28.6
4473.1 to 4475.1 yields 27.2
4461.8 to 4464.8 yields 27.9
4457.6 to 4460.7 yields 28.3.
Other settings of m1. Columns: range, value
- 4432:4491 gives 28.3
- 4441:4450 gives 28.1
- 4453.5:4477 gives 28.1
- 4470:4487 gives 29.3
